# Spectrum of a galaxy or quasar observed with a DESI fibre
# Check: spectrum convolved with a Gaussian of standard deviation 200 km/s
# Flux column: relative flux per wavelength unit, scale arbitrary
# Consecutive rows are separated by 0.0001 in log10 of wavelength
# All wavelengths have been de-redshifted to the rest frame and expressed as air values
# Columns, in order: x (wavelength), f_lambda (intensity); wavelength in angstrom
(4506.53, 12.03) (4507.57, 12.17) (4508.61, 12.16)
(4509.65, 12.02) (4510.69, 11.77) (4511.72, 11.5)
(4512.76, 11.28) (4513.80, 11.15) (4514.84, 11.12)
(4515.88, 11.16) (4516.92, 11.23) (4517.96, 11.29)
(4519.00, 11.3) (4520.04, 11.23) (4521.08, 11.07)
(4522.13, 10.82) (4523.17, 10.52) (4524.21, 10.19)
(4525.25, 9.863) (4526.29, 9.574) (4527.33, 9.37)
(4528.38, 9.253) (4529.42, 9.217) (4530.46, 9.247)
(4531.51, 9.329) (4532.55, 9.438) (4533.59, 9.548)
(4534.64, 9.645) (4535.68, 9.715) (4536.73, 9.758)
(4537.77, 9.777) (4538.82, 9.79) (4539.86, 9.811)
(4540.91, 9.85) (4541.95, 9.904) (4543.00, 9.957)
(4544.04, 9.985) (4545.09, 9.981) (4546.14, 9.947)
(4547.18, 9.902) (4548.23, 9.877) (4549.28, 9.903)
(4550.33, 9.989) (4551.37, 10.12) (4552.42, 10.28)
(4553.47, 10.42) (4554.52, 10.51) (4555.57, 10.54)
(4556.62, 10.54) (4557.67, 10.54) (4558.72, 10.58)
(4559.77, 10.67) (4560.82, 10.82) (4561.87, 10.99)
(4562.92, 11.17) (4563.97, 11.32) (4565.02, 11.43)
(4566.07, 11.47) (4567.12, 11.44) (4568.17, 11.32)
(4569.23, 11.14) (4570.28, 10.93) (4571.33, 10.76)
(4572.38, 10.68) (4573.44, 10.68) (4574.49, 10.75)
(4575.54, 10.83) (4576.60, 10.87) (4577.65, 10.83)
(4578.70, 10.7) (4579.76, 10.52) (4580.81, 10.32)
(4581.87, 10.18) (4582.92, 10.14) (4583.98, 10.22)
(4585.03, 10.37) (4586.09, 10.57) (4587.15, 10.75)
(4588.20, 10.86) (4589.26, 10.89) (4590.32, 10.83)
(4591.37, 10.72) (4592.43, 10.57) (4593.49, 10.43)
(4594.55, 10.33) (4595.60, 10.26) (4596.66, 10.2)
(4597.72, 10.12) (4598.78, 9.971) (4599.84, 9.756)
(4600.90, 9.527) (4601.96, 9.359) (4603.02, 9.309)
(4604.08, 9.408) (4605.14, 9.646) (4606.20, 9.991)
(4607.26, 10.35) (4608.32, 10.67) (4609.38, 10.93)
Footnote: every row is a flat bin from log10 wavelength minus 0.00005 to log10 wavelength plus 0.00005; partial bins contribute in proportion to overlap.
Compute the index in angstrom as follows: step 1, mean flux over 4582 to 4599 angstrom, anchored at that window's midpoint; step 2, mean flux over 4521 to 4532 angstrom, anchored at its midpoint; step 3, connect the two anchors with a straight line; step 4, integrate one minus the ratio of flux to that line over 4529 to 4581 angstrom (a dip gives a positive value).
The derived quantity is -1.3 angstrom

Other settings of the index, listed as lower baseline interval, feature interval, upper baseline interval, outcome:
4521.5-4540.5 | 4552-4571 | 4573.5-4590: -1.21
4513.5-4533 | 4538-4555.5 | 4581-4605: 0.45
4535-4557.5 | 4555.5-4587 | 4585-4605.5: -2.08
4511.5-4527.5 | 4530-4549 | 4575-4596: 1.74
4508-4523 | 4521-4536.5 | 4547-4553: 1.56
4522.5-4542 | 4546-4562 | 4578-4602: -0.66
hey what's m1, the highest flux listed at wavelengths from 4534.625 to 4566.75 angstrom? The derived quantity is 11.47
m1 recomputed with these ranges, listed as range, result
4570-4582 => 10.93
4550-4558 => 10.54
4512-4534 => 11.3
